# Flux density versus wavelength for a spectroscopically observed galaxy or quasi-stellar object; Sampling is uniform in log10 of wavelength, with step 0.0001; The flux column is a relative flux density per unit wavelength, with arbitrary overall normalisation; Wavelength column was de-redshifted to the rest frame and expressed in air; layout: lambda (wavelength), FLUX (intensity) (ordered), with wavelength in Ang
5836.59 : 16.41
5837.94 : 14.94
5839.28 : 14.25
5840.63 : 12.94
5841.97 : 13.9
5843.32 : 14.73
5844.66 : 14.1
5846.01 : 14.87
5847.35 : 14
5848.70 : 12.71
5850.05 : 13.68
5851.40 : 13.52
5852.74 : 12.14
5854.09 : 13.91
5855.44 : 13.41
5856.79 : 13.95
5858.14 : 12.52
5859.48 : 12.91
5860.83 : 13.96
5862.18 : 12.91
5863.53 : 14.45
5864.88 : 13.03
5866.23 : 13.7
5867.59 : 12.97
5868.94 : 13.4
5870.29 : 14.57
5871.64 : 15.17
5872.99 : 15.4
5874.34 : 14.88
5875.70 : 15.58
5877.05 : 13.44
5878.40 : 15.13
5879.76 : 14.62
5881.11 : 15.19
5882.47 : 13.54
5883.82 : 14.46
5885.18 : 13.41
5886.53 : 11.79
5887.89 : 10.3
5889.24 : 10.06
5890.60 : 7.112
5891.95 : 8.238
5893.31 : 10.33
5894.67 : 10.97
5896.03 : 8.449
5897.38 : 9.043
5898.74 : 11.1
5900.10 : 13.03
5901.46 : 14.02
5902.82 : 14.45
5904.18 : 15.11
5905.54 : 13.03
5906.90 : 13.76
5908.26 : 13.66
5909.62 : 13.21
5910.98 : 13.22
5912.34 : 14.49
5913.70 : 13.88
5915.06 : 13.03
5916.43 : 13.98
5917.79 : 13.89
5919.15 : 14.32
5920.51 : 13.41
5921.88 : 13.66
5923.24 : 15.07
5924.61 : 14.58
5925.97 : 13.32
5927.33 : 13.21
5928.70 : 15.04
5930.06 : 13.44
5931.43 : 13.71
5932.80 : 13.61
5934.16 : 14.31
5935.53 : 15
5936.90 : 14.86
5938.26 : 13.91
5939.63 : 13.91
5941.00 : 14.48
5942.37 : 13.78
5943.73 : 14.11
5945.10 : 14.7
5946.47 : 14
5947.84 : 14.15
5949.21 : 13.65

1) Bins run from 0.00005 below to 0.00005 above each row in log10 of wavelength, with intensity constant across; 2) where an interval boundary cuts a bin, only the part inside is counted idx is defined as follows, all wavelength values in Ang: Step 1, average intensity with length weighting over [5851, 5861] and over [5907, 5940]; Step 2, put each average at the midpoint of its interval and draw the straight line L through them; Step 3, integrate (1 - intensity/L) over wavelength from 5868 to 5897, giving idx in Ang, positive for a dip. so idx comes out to 1.9 Ang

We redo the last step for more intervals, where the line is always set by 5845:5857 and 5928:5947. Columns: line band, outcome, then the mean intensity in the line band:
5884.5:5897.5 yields 3.6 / 10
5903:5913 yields 0.1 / 13.8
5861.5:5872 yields 0.0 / 13.7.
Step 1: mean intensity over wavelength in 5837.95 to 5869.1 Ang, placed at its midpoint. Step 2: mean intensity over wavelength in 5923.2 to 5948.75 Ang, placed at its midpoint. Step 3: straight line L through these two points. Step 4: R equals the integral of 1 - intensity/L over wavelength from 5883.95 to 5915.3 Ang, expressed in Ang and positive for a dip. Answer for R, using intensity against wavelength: 4.26 Ang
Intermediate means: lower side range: 13.6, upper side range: 14.1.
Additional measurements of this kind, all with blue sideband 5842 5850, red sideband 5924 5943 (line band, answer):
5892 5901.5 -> 2.3 Ang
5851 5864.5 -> 0.7 Ang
